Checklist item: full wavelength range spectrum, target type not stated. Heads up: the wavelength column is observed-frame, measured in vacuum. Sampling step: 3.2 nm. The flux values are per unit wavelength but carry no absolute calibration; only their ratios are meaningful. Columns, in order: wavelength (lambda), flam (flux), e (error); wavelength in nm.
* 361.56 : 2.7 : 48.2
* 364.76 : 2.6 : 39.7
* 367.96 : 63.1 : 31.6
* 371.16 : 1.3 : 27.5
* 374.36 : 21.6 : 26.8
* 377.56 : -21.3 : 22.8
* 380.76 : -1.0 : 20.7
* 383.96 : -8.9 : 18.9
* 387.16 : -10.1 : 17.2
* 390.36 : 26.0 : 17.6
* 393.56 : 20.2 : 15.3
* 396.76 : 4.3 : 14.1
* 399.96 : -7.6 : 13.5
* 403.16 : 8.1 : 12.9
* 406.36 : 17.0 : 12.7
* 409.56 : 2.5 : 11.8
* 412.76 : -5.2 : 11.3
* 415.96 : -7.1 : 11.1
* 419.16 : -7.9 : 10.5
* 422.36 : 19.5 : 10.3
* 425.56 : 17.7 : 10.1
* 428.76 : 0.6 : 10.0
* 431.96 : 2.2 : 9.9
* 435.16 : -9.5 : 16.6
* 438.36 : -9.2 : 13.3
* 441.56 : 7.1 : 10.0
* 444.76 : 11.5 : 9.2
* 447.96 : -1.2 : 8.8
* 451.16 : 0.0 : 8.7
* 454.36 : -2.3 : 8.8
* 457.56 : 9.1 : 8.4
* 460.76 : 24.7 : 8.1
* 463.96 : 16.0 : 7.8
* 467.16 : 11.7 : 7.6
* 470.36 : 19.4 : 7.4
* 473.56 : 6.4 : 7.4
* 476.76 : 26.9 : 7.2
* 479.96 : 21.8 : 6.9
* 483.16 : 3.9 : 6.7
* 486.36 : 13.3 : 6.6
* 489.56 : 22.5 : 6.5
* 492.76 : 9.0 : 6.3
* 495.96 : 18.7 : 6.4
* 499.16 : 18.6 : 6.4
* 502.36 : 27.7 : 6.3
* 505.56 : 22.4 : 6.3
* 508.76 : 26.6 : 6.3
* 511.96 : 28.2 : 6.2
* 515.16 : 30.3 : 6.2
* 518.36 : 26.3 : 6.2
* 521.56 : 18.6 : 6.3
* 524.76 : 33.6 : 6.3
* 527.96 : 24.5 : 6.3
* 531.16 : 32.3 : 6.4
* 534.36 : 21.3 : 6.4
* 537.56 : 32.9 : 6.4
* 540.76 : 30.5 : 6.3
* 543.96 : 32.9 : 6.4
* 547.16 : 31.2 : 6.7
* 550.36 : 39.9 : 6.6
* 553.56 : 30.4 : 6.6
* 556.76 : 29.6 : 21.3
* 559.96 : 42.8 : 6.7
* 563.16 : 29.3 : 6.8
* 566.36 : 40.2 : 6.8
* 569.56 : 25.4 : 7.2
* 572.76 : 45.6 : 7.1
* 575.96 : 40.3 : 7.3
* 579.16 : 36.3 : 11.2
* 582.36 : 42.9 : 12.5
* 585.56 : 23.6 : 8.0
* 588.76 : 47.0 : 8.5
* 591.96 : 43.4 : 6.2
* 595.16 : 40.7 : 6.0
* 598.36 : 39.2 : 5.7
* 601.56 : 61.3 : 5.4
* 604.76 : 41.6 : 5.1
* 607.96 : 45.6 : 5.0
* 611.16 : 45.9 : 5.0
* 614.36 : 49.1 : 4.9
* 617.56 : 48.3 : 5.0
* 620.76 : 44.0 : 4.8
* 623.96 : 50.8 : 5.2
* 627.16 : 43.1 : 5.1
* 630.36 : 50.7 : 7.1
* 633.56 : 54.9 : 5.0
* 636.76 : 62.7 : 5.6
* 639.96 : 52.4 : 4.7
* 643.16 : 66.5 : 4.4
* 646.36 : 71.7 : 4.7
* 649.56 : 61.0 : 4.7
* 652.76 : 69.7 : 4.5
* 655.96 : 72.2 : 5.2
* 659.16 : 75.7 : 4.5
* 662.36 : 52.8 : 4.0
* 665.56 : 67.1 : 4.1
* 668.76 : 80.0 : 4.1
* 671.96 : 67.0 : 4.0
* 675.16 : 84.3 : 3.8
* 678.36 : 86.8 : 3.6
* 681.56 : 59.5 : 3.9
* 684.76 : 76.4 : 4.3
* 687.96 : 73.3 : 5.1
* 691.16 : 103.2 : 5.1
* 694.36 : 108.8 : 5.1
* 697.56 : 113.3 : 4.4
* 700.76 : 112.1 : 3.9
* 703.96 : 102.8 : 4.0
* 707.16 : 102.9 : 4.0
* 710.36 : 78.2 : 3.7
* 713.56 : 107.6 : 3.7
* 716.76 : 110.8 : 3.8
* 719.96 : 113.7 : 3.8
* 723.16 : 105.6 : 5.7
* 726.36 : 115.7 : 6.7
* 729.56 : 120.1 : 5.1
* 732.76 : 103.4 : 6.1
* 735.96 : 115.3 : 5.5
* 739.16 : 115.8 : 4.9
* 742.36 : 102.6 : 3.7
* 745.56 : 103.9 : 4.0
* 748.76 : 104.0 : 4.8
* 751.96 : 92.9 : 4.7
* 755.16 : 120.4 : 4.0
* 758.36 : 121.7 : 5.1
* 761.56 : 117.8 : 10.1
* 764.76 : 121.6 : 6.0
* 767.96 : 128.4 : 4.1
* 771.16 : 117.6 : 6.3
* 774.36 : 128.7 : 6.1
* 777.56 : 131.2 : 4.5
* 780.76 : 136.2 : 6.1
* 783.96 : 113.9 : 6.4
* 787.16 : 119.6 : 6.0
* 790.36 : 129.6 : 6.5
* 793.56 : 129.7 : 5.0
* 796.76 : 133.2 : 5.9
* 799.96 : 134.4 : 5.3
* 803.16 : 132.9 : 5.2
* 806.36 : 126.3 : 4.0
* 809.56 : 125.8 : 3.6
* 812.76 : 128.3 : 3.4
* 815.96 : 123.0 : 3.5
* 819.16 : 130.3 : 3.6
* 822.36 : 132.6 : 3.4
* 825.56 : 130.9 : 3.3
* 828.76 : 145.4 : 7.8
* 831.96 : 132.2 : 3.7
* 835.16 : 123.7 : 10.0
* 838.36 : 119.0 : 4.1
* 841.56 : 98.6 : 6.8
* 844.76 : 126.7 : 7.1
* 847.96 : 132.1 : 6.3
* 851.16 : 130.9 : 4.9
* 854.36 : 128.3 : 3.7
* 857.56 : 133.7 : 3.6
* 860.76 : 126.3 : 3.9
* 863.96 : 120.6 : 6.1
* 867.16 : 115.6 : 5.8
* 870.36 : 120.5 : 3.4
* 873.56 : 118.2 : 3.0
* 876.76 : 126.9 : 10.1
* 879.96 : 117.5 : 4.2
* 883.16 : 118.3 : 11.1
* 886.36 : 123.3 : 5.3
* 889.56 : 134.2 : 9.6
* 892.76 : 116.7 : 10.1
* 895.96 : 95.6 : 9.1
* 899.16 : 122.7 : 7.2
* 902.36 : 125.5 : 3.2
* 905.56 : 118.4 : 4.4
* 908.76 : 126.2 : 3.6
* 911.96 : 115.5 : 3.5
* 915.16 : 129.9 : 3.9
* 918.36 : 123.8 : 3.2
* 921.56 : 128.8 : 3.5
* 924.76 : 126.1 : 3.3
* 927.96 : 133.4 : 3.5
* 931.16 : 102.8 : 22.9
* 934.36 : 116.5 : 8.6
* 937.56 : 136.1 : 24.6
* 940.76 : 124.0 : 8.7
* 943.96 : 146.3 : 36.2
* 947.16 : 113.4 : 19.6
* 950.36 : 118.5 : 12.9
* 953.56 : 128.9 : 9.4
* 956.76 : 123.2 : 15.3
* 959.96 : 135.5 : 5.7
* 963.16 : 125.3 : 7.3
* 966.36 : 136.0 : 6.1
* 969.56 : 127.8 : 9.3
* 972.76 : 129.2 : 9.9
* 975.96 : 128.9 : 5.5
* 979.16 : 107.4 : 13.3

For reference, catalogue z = 0.73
